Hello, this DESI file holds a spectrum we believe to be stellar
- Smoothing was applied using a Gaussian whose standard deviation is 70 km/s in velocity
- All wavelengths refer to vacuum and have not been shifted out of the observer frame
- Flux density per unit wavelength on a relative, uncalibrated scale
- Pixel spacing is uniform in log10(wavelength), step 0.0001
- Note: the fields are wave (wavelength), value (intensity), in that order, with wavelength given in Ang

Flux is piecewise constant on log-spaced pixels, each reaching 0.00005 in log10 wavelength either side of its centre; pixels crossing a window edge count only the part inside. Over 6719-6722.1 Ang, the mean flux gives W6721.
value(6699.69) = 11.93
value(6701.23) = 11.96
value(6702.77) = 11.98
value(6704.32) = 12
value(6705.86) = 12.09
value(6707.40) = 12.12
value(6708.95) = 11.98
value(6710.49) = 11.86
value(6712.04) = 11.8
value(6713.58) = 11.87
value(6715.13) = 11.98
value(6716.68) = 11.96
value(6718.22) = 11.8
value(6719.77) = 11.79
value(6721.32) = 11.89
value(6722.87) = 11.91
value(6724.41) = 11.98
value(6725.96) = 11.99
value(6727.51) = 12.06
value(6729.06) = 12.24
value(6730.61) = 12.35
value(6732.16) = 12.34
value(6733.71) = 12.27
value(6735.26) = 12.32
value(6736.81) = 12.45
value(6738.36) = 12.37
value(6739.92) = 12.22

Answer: 11.8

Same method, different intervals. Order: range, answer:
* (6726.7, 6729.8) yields 12.1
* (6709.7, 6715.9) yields 11.9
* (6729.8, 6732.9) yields 12.3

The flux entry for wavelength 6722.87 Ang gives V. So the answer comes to 11.91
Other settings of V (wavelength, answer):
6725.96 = 11.99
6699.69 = 11.93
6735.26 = 12.32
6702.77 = 11.98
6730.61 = 12.35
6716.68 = 11.96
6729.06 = 12.24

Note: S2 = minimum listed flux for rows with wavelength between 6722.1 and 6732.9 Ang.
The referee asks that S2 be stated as 11.91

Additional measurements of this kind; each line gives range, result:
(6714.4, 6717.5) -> 11.96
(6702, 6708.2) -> 11.98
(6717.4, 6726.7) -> 11.79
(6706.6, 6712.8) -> 11.8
